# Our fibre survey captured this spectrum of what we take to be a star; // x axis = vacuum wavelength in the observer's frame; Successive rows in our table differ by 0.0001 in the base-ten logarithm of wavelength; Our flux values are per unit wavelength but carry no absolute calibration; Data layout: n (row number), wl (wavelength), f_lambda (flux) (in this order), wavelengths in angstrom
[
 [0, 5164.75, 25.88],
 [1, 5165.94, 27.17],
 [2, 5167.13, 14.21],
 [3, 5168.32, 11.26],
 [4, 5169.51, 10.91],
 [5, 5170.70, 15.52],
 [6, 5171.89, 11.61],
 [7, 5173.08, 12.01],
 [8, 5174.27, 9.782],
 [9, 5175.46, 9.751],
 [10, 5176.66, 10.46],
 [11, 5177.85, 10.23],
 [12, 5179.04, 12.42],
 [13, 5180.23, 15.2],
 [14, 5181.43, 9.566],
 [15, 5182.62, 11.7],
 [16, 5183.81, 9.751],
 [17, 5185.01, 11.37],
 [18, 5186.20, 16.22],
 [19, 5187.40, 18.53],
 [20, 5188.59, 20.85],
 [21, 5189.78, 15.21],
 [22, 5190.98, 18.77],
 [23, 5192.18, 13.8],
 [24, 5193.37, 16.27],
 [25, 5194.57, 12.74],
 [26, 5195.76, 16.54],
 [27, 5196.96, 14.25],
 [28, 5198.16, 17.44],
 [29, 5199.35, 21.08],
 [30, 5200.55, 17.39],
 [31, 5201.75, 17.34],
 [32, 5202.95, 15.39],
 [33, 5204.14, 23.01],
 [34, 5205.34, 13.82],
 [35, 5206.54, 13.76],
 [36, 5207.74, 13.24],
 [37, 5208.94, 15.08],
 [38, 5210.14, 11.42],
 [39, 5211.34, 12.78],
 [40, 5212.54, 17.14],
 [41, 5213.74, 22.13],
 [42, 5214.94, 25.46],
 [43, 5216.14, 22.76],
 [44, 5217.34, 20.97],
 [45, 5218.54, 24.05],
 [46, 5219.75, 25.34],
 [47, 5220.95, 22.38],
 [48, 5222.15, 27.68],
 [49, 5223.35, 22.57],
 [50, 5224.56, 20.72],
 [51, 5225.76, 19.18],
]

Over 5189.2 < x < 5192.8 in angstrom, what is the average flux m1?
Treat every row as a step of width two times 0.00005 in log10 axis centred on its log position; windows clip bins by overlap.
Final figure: 15.9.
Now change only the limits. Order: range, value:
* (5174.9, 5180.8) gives 11.6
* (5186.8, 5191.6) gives 18.3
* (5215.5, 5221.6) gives 23.2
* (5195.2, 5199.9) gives 17.3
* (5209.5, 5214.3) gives 15.8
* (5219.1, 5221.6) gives 23.9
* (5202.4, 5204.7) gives 19.3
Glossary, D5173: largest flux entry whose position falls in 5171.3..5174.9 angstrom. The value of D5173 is 12.01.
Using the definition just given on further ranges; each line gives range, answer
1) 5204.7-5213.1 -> 17.14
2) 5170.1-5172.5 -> 15.52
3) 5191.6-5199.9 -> 21.08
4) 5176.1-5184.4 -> 15.2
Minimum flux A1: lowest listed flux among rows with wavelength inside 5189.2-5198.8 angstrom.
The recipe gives 12.74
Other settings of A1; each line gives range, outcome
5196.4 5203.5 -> 14.25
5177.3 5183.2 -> 9.566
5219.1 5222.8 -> 22.38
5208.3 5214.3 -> 11.42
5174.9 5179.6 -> 9.751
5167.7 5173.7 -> 10.91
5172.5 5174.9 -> 9.782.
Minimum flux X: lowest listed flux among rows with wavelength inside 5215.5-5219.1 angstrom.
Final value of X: 20.97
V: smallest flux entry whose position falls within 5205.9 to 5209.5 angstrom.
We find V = 13.24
